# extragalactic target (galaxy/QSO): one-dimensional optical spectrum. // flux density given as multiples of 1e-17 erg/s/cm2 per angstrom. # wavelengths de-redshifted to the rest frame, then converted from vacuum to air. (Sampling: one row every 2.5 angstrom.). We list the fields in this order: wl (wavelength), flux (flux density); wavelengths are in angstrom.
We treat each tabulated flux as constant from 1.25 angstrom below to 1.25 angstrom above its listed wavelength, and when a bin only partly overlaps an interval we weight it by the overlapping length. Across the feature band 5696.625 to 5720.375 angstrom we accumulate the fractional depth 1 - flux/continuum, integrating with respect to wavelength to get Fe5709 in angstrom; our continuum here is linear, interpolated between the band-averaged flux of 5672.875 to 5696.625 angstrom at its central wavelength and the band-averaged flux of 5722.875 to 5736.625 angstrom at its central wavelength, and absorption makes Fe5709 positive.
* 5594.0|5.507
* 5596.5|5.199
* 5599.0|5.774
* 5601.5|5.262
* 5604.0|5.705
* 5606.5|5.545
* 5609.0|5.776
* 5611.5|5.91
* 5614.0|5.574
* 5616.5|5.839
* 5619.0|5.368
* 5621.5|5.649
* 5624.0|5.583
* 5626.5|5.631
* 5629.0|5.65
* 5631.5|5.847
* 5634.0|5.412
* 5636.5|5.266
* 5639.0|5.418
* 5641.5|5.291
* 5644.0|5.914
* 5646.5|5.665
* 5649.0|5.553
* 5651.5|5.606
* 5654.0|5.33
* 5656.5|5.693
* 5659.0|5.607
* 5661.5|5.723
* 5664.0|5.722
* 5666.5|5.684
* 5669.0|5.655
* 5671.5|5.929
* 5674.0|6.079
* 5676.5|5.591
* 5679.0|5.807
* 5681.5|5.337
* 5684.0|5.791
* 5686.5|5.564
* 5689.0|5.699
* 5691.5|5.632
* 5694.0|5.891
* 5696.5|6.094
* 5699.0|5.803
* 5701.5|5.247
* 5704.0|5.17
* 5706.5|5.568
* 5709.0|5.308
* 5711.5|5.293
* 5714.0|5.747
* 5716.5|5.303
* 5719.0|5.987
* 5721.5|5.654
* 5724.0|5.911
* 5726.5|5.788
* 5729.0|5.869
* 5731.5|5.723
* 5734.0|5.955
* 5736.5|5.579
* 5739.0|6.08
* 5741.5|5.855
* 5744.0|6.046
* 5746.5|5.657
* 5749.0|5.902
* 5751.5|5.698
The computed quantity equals 1.1 angstrom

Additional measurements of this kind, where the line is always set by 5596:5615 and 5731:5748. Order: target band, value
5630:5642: 0.43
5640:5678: 0.24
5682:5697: 0.05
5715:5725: 0.18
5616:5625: 0.07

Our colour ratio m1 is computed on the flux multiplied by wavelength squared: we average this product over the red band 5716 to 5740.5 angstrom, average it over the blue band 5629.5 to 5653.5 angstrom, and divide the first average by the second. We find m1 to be 1.1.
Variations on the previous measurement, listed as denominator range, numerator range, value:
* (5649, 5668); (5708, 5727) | 1.02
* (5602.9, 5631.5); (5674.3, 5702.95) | 1.03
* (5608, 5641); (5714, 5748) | 1.08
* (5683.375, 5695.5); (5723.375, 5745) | 1.04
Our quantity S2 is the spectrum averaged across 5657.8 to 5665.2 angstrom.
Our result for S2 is 5.68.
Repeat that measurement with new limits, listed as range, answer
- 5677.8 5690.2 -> 5.64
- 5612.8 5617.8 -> 5.7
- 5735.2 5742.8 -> 5.84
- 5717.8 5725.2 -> 5.85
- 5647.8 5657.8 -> 5.55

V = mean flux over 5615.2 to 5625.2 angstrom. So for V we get 5.61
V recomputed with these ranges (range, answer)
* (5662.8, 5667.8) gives 5.7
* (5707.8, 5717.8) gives 5.42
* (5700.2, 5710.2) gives 5.33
